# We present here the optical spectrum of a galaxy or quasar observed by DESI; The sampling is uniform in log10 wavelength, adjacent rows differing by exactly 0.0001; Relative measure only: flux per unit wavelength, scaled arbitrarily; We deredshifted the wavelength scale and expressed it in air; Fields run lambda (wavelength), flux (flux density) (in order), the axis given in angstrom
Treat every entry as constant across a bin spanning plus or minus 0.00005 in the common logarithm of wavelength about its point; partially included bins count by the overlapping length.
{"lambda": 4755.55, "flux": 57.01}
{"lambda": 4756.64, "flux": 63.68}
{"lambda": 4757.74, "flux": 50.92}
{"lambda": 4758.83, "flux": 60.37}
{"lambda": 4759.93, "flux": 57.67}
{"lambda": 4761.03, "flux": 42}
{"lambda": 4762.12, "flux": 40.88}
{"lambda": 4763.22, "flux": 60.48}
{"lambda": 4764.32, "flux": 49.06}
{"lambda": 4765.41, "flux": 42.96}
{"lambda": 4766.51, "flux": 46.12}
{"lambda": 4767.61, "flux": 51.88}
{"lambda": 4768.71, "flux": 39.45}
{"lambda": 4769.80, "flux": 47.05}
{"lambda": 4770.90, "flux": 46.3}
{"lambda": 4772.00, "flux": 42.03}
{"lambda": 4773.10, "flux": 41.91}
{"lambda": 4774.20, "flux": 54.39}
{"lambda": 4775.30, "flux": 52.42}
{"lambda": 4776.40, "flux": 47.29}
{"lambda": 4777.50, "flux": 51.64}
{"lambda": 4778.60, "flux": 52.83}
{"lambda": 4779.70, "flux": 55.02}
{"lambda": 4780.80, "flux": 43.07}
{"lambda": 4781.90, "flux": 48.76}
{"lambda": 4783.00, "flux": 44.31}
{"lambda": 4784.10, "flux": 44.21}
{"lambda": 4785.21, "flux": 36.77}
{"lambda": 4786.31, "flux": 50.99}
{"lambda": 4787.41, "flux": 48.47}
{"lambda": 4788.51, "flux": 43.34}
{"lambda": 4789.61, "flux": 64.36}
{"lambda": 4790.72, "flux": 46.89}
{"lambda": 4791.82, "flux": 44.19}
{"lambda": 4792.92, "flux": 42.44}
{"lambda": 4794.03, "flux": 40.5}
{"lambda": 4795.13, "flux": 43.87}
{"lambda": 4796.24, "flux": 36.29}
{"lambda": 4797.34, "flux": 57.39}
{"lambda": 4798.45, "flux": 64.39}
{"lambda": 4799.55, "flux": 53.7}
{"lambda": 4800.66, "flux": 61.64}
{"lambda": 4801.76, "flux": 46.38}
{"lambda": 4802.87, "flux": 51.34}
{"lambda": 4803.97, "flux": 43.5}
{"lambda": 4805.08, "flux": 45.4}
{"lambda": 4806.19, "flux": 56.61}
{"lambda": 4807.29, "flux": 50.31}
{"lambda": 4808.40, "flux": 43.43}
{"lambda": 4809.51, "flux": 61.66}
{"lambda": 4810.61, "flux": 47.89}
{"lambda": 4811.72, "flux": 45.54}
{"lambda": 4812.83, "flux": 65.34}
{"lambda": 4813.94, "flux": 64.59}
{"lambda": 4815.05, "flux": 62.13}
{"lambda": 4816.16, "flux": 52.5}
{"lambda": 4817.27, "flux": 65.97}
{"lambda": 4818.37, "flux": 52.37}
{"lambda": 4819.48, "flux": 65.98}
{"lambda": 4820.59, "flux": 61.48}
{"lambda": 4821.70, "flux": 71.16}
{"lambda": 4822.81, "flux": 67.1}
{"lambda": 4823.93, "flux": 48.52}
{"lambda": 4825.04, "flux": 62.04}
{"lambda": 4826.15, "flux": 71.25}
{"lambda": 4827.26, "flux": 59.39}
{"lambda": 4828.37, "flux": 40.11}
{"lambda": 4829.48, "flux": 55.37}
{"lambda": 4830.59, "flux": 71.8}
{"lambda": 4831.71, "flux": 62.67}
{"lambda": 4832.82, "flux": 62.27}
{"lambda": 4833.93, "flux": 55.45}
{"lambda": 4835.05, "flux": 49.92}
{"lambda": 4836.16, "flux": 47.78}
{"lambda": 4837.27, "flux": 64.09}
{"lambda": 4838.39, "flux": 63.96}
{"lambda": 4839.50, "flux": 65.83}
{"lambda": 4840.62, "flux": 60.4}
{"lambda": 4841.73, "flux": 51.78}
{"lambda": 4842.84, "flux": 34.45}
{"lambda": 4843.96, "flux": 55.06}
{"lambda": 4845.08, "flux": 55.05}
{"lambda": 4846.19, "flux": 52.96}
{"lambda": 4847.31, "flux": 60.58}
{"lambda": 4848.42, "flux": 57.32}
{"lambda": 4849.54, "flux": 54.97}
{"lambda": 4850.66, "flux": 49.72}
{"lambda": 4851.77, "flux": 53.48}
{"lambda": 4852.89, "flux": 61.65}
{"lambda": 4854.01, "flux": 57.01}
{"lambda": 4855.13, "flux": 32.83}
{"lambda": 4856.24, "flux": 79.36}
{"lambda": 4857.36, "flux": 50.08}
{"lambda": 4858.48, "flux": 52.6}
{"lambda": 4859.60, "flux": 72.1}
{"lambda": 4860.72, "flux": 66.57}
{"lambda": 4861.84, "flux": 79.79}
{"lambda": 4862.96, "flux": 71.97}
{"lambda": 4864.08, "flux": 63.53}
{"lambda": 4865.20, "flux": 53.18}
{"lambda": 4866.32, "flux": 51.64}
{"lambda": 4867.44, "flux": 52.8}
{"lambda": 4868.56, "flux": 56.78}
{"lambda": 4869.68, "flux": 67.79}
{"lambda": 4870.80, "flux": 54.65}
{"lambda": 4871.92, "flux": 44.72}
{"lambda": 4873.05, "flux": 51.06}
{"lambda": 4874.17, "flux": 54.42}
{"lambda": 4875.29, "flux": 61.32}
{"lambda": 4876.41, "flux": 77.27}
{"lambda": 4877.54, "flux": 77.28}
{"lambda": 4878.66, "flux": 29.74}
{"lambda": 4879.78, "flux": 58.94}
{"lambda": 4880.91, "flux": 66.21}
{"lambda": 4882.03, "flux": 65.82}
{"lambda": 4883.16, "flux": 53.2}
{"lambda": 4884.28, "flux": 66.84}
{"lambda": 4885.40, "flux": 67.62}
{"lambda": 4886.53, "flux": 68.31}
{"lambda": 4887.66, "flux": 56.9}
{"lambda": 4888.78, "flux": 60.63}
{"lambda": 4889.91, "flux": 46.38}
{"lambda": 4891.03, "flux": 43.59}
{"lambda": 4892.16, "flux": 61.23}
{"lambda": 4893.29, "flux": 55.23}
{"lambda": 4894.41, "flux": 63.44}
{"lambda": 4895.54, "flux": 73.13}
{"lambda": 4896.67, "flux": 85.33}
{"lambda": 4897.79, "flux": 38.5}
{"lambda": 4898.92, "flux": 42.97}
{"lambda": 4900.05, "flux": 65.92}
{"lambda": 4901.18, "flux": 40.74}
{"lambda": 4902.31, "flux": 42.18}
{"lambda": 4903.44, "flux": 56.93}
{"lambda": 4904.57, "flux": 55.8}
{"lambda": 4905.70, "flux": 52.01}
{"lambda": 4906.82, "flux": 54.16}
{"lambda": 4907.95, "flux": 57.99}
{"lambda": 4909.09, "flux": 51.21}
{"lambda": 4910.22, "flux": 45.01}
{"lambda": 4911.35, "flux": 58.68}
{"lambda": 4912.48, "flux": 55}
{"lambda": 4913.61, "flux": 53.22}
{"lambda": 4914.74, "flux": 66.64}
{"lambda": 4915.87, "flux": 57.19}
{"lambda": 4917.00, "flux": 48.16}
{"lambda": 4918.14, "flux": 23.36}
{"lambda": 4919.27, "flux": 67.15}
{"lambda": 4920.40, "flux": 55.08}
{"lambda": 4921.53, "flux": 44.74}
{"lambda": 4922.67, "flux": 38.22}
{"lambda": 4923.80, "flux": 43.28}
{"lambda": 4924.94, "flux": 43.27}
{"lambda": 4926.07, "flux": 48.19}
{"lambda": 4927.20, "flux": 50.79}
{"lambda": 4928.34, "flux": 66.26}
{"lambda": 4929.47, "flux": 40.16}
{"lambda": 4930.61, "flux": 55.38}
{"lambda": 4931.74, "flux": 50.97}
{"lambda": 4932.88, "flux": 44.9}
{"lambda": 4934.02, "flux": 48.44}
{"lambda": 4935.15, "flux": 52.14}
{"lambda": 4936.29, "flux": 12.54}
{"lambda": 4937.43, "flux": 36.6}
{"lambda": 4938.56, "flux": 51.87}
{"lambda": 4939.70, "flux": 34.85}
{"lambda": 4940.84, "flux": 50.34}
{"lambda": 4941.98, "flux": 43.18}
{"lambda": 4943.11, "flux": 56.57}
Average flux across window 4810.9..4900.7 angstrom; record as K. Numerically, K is 58.7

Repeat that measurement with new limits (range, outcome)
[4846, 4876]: 58.1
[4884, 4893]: 58.5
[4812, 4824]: 61.7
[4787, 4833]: 54.8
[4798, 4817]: 54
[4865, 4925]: 55.3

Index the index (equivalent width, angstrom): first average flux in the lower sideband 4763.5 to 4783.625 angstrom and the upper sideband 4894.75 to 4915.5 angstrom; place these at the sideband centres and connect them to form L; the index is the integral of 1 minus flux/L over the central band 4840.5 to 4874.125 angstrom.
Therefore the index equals -2.65 angstrom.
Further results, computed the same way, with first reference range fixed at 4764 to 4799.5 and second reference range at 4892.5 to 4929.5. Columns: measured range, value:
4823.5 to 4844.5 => -3.1 angstrom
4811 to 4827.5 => -3.9 angstrom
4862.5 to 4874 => -1.2 angstrom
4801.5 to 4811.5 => -0.2 angstrom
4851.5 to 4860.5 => -1.3 angstrom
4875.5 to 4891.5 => -2.5 angstrom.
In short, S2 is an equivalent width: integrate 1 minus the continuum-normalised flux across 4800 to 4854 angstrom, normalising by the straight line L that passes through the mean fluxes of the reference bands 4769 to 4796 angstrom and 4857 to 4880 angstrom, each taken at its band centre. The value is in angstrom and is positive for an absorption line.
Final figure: -3.1 angstrom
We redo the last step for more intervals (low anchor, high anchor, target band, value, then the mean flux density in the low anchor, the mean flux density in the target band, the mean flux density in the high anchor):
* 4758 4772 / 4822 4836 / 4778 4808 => 2.38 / 48.5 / 48.8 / 58.7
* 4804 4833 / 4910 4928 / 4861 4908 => -4.88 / 57.9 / 58.3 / 50.2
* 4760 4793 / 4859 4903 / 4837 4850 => -0.28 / 47.6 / 56.2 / 59.2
